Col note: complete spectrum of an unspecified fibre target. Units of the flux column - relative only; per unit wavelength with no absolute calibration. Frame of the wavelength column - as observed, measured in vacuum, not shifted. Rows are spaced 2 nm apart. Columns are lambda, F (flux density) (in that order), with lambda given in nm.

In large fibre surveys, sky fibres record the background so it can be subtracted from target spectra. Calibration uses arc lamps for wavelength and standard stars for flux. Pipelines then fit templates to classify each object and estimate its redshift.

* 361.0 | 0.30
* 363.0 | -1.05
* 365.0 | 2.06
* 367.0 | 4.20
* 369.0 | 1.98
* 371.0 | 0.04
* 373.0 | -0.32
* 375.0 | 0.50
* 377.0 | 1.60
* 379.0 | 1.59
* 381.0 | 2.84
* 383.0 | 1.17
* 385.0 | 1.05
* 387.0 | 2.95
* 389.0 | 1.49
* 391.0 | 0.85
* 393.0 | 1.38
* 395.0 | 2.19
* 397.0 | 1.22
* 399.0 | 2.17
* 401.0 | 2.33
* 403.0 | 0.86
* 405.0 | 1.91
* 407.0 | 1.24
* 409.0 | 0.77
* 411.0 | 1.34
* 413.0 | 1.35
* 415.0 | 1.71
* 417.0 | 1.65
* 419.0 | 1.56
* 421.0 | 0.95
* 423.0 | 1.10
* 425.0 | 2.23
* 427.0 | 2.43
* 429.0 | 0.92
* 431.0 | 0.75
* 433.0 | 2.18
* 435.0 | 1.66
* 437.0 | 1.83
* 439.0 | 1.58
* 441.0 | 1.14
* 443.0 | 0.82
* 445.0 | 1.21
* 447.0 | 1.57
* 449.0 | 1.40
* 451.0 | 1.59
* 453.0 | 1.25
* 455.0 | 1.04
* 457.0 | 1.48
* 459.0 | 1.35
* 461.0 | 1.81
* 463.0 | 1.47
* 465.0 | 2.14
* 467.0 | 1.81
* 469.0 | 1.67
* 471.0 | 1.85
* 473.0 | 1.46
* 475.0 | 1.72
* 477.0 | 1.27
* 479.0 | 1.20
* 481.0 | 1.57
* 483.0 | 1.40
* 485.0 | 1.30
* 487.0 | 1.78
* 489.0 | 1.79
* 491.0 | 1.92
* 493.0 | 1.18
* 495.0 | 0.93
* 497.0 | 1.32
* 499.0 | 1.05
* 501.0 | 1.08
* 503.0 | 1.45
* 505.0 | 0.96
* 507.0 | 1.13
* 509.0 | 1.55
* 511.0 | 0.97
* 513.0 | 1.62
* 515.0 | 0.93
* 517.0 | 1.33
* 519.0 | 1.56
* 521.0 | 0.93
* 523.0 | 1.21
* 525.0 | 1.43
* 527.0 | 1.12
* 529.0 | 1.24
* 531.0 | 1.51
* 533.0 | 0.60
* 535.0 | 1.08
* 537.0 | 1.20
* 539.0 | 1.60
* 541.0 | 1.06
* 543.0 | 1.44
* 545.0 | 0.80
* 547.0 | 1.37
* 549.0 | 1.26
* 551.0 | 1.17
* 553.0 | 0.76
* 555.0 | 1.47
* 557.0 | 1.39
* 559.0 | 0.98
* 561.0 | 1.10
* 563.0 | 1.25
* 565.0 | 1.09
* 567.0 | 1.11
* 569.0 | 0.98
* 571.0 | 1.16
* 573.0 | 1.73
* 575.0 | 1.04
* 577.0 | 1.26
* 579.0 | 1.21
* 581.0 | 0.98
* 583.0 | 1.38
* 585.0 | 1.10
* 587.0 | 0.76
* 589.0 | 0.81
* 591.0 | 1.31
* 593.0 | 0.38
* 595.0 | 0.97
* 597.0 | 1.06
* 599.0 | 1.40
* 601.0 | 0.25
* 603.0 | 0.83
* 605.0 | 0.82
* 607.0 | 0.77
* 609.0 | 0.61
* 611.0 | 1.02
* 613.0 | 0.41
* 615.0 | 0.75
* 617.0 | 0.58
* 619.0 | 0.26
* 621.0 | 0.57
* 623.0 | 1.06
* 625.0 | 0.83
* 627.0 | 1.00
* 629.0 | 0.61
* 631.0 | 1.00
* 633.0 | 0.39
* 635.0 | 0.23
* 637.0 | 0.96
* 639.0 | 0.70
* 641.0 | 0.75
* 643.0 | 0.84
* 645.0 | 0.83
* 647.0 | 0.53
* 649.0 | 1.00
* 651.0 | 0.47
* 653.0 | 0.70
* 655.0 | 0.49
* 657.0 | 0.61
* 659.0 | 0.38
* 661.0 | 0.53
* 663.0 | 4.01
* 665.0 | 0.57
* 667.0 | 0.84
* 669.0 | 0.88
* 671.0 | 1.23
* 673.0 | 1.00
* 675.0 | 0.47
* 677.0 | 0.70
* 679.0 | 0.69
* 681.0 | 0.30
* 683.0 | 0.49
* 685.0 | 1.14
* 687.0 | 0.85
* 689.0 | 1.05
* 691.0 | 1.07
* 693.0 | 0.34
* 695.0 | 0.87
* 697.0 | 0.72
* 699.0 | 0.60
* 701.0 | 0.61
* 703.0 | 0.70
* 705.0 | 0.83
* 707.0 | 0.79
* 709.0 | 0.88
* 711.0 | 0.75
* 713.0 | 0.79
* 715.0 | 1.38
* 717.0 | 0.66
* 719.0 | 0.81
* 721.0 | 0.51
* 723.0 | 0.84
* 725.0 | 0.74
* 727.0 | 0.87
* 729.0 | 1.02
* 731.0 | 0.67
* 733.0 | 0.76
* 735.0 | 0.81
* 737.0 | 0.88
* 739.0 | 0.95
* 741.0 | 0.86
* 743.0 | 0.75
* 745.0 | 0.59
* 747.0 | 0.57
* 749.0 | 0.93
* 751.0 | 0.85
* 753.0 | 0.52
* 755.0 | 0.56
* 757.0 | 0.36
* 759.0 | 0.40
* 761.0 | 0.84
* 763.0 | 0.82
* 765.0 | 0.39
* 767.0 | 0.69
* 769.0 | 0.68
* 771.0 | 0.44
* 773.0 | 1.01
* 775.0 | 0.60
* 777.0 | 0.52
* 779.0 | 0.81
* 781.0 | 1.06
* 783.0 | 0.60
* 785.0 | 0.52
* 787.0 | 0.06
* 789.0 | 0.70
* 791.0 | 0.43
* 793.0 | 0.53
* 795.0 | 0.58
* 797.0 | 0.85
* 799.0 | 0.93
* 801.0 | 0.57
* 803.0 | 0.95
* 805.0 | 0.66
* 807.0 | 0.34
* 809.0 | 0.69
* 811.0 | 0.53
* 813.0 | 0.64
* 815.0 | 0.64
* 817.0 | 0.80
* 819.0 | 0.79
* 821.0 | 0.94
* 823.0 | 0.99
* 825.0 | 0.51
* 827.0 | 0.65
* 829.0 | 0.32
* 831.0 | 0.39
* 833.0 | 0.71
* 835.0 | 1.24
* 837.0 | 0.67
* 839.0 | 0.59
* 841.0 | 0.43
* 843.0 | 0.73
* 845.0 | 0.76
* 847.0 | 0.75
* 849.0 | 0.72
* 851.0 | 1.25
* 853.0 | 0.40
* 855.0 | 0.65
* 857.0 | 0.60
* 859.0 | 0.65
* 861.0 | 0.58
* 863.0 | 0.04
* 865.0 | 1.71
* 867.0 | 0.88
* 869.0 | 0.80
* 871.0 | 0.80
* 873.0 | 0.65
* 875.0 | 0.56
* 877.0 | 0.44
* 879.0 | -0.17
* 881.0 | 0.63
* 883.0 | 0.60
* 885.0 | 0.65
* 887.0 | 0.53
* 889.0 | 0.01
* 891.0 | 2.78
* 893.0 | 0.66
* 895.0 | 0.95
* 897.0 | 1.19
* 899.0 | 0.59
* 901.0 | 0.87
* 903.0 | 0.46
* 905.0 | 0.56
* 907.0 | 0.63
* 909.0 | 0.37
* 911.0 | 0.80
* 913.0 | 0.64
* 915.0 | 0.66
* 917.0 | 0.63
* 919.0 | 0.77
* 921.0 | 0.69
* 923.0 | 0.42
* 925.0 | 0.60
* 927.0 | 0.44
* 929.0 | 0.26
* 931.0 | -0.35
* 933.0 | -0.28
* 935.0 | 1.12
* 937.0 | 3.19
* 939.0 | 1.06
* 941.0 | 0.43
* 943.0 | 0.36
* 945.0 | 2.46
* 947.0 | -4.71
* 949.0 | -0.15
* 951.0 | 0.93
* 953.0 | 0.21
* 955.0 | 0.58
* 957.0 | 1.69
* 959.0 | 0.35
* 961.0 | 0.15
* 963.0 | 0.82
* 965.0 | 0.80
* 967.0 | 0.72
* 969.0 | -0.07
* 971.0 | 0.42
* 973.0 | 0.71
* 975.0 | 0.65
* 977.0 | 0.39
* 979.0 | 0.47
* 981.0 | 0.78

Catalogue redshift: 0.779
